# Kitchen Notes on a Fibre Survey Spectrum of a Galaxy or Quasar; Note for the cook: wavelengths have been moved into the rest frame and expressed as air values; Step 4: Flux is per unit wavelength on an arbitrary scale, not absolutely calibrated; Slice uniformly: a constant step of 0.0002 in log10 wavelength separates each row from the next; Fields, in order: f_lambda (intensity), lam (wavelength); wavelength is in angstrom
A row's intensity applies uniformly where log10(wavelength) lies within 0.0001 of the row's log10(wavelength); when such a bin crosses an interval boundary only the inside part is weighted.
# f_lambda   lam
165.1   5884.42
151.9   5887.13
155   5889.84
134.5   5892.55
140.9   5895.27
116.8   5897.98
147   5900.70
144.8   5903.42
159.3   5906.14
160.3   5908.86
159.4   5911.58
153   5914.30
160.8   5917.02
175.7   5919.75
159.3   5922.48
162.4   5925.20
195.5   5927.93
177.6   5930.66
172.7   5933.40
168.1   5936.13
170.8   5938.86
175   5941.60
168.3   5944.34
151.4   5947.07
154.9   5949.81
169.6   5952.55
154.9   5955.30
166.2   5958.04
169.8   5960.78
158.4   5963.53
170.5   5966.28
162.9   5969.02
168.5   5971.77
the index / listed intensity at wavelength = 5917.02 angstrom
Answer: 160.8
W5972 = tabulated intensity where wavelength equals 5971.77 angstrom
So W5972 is 168.5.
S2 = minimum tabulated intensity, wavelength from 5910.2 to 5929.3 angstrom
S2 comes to 153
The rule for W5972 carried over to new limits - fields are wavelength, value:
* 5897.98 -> 116.8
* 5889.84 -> 155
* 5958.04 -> 166.2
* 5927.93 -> 195.5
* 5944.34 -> 168.3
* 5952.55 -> 169.6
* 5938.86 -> 170.8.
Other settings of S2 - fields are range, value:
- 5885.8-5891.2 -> 151.9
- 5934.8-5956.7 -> 151.4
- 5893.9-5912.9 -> 116.8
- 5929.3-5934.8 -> 172.7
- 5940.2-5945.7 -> 168.3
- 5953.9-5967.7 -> 154.9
